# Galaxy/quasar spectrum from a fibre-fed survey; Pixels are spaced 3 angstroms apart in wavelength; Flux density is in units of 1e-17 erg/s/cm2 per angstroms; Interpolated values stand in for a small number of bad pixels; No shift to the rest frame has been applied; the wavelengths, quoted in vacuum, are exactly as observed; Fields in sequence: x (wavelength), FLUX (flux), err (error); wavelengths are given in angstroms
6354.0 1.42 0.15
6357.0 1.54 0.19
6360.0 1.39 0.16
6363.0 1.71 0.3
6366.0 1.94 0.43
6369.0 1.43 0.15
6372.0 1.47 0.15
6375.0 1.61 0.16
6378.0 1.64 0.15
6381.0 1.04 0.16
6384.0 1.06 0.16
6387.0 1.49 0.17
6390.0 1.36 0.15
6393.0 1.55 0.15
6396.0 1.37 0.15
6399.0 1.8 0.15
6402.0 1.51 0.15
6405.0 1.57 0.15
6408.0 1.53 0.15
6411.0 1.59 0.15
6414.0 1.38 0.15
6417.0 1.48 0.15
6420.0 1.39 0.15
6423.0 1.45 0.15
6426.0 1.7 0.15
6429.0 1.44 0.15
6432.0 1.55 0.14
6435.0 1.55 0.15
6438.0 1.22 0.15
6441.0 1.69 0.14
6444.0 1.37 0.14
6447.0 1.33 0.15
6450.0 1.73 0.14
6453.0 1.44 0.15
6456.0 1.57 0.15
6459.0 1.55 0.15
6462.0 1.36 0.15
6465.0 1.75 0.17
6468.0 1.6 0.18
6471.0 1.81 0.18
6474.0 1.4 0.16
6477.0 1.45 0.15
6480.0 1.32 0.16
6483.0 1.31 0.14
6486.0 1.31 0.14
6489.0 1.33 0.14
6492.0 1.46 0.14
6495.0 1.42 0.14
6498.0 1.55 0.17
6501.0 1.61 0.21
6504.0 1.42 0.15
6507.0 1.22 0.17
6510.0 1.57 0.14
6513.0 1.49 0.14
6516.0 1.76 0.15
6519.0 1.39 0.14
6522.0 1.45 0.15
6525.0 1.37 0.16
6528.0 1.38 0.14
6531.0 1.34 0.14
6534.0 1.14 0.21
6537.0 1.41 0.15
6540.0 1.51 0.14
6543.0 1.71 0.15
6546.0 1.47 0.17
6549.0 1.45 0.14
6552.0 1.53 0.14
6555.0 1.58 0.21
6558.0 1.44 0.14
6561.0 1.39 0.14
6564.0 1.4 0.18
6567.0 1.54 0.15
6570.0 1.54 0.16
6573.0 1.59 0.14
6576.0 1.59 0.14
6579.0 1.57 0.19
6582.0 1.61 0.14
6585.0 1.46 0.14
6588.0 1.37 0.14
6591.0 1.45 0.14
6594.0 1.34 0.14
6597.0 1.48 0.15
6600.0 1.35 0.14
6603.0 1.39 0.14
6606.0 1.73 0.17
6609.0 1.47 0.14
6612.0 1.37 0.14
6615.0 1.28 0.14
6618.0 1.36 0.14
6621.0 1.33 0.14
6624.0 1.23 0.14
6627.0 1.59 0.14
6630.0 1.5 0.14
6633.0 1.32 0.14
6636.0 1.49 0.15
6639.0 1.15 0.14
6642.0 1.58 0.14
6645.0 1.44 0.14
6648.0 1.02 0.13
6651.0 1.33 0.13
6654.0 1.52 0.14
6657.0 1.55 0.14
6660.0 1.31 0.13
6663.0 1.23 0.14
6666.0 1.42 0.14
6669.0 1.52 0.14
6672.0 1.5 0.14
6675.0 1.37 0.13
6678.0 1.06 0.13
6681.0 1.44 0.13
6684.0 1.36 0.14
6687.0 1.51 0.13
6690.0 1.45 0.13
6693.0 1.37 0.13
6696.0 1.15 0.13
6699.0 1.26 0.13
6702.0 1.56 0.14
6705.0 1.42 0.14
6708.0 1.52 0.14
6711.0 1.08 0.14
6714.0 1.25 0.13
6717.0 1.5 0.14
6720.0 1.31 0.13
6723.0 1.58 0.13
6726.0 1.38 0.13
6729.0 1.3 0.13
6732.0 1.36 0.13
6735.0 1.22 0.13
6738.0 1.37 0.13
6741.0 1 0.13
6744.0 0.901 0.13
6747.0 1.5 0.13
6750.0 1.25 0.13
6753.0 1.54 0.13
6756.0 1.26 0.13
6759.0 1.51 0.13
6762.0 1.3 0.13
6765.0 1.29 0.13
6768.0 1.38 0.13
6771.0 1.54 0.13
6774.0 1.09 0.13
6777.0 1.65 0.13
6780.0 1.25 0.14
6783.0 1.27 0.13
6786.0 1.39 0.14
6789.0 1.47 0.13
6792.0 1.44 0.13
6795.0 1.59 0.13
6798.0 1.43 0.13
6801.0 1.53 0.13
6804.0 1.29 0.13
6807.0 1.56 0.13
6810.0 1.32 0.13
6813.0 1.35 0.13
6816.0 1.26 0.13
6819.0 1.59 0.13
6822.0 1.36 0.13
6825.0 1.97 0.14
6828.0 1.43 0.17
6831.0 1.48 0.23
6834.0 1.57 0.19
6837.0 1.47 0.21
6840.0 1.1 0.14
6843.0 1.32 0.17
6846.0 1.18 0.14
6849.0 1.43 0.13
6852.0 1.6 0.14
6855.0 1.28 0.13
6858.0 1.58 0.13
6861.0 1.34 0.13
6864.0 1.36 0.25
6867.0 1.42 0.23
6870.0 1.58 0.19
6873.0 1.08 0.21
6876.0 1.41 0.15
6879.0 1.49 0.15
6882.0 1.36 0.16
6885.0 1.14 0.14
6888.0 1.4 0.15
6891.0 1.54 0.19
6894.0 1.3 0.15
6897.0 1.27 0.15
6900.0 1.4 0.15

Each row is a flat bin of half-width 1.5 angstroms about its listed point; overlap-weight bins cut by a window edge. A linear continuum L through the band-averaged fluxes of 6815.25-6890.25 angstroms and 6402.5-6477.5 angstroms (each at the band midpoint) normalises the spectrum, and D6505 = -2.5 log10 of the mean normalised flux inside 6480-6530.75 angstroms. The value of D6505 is 0.049 mag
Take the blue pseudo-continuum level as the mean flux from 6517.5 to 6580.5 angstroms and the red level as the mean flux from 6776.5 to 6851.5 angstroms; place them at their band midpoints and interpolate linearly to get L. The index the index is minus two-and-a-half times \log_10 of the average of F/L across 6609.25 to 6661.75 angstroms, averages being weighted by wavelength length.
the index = 0.059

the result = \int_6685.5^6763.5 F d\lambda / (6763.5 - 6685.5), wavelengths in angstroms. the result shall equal 1.34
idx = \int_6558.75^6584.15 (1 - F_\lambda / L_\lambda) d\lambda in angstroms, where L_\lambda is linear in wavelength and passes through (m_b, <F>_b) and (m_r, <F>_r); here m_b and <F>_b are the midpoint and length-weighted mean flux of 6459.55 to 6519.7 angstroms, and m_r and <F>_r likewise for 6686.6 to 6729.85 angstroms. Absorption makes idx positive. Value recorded -1.5 angstroms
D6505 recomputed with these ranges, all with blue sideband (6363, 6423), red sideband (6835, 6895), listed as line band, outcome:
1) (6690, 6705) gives 0.05 mag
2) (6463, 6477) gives -0.10 mag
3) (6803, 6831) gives -0.06 mag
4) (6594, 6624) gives 0.02 mag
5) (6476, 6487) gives 0.09 mag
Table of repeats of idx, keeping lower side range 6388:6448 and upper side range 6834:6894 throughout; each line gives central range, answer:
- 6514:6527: -0.20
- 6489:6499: 0.15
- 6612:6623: 0.88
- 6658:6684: 1.21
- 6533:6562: -0.22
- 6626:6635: -0.17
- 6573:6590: -0.87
